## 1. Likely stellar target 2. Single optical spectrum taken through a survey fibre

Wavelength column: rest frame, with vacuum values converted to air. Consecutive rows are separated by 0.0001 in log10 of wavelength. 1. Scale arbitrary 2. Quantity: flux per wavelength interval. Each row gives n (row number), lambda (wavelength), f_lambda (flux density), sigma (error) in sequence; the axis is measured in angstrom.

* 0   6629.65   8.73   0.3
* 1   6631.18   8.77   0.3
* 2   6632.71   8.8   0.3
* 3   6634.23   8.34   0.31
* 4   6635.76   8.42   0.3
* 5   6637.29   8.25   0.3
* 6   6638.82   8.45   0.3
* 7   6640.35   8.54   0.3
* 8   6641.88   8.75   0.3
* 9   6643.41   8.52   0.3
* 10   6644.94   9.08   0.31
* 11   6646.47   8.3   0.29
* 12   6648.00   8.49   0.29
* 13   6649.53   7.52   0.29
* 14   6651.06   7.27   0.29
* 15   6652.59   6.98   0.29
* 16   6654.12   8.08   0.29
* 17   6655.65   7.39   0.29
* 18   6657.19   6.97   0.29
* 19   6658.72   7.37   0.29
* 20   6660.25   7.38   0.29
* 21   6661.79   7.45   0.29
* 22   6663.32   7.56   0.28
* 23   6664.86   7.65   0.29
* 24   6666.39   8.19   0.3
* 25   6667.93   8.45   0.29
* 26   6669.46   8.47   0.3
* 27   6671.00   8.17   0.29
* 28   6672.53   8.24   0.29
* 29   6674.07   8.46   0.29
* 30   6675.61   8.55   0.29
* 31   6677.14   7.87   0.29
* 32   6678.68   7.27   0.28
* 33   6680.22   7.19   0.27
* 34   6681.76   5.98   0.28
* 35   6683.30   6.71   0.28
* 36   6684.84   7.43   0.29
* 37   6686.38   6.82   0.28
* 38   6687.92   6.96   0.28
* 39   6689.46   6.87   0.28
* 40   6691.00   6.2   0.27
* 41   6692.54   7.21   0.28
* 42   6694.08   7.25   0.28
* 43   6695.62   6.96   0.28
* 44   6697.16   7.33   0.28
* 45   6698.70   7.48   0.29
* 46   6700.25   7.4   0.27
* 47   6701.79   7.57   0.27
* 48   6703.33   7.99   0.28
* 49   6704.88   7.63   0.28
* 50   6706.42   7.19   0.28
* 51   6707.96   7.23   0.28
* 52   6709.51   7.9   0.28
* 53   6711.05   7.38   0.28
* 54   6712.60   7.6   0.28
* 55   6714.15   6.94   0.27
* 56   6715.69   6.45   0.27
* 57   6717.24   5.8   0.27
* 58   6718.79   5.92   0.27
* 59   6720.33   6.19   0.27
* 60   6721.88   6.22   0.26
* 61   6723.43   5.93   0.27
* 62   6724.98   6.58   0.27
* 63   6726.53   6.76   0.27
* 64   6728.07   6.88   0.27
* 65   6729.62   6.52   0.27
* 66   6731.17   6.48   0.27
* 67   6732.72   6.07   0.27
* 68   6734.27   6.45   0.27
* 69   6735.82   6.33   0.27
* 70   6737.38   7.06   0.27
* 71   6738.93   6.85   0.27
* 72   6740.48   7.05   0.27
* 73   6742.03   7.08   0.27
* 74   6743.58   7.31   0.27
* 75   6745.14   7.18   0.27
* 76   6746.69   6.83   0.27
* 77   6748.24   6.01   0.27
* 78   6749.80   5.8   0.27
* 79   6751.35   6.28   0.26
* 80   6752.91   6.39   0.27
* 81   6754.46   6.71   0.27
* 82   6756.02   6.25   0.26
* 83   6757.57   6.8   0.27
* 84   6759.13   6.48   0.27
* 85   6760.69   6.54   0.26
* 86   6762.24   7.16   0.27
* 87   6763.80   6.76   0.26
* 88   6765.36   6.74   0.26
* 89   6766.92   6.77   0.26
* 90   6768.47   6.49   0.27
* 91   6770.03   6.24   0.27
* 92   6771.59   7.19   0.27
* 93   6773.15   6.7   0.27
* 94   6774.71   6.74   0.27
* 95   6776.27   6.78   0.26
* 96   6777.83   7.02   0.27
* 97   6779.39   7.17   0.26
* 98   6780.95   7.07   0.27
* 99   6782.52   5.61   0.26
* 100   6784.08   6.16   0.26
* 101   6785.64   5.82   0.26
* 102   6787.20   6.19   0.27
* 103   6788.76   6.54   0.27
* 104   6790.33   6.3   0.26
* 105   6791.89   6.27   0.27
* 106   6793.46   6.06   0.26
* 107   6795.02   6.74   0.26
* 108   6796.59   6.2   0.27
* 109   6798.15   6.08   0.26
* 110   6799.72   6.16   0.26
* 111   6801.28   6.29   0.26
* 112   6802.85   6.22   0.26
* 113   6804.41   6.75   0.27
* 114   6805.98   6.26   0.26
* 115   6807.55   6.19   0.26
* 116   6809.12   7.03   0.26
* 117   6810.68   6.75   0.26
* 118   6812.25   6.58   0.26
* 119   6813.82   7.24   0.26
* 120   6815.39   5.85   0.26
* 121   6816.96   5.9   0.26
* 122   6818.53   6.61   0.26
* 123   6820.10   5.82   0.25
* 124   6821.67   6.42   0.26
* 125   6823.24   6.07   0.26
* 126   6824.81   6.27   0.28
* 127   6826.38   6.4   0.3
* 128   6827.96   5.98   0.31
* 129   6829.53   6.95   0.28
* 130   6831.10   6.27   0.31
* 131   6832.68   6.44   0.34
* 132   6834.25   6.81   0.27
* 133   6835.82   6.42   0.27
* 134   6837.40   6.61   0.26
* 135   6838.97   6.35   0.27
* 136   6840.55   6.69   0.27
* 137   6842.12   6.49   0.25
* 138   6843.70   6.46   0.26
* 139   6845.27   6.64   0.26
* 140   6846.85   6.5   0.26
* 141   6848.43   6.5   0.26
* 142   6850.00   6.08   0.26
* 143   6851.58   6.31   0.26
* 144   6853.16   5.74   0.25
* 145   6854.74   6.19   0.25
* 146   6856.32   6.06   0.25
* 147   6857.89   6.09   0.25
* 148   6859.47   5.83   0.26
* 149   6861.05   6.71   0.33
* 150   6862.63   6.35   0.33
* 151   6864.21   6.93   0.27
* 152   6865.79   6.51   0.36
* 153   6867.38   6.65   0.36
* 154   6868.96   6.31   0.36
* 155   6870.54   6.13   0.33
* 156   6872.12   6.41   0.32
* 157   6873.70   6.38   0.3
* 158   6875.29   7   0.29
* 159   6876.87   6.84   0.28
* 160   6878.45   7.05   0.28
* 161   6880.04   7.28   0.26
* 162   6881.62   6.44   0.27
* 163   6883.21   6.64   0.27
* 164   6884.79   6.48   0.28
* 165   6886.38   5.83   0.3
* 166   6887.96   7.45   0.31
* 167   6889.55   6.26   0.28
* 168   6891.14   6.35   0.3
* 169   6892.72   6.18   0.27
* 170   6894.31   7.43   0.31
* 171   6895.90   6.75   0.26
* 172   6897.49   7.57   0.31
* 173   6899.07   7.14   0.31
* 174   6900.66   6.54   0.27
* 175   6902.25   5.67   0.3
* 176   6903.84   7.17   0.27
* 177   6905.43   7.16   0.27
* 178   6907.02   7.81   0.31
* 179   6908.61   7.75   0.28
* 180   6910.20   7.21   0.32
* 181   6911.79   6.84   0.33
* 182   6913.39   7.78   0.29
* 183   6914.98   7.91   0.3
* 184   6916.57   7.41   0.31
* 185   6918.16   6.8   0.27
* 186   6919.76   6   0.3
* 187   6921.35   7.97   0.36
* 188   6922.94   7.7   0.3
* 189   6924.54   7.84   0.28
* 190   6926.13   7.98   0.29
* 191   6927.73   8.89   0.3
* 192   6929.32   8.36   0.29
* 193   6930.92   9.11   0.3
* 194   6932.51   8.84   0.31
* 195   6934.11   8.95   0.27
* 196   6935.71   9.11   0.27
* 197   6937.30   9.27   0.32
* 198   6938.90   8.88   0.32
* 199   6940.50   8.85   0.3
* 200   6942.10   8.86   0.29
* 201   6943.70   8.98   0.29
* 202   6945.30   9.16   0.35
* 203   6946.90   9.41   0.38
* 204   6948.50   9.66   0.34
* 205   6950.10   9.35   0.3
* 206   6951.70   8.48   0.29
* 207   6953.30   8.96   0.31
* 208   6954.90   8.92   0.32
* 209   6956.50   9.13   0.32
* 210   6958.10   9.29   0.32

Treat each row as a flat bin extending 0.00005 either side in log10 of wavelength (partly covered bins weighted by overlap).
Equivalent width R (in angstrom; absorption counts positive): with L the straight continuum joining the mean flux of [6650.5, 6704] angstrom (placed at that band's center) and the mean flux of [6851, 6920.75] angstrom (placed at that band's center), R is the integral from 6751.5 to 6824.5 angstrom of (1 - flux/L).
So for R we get 6.1 angstrom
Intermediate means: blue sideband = 7.46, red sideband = 6.72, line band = 6.48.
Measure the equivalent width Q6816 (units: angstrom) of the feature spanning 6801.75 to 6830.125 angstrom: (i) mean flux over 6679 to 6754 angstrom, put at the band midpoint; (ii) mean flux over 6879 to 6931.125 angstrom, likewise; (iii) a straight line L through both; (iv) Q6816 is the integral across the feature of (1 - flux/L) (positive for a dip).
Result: 2.48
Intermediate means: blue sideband 6.83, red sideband 7.18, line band 6.4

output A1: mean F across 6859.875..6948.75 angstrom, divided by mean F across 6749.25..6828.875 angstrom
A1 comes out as 1.2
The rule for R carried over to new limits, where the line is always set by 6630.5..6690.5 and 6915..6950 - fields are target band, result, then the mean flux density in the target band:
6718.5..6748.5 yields 5.3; 6.61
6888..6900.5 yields 2.3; 6.84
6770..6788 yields 3.4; 6.57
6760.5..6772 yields 1.9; 6.74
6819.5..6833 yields 3.2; 6.29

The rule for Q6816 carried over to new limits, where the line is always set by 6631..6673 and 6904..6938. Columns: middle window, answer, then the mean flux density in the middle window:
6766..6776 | 1.6 angstrom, 6.7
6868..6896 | 4.7 angstrom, 6.62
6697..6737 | 5.9 angstrom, 6.85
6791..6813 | 4.4 angstrom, 6.4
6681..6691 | 1.6 angstrom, 6.75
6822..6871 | 9.7 angstrom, 6.38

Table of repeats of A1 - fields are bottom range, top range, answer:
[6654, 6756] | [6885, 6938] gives 1.06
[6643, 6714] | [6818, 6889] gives 0.85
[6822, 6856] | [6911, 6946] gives 1.29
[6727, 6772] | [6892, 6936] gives 1.14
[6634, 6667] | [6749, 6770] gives 0.82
